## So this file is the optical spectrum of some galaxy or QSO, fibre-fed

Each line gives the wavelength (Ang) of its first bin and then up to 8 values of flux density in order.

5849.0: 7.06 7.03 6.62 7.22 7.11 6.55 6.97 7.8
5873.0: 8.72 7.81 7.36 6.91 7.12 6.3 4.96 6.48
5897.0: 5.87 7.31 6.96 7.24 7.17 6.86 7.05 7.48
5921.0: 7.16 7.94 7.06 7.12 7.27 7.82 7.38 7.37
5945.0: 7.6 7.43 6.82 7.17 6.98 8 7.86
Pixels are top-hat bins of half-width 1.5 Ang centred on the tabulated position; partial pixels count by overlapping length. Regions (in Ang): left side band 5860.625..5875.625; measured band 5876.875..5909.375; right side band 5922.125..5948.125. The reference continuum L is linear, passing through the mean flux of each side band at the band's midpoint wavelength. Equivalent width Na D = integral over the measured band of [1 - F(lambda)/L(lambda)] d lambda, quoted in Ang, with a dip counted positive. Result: 3.3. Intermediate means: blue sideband 7.48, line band 6.7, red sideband 7.44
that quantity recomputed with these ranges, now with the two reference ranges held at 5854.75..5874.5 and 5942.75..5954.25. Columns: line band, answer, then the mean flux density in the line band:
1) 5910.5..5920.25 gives 0.2 Ang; 7.13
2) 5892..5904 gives 1.2 Ang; 6.57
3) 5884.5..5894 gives 1.6 Ang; 6.08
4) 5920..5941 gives -0.3 Ang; 7.4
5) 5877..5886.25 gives 0.2 Ang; 7.17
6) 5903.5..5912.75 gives 0.3 Ang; 7.09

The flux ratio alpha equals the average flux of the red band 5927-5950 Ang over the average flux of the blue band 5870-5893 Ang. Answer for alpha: 1.05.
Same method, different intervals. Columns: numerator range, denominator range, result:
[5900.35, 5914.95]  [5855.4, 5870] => 1.01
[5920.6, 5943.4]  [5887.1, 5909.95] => 1.13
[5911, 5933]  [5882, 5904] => 1.12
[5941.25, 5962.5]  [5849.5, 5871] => 1.05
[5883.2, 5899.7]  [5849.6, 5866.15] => 0.90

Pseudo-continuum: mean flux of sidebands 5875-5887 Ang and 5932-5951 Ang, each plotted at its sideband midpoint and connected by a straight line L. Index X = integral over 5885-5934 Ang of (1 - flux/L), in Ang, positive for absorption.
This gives 2.9 Ang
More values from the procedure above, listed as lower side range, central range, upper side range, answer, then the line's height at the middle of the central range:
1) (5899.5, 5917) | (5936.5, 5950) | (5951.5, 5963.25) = -0.2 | 7.32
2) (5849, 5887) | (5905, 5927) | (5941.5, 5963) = 0.2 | 7.32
